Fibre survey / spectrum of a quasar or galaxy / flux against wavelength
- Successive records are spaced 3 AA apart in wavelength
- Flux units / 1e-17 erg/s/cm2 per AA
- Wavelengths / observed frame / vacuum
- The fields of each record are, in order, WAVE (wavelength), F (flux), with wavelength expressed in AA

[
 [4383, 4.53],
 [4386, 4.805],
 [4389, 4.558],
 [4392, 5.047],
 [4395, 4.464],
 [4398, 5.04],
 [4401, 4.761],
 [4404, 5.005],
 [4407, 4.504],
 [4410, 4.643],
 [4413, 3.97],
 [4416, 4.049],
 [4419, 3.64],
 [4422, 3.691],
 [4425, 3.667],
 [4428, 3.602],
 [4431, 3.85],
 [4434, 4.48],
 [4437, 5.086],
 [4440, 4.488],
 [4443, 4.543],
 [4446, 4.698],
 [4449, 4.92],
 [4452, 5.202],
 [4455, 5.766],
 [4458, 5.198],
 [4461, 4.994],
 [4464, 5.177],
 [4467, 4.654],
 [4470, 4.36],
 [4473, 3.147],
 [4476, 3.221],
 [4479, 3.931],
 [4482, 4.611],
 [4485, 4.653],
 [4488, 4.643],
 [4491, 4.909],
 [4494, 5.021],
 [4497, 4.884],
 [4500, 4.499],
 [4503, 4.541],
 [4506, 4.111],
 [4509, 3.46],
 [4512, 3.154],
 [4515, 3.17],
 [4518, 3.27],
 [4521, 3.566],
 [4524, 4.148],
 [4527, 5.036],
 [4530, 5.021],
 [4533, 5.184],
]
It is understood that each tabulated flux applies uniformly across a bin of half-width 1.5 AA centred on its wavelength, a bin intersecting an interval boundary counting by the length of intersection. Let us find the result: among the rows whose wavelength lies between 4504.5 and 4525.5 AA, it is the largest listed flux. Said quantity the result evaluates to 4.148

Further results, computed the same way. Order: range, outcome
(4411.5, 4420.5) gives 4.049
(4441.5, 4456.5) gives 5.766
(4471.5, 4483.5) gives 4.611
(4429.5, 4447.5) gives 5.086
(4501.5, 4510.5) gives 4.541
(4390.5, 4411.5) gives 5.047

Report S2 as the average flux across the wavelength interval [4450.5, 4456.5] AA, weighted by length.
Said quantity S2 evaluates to 5.48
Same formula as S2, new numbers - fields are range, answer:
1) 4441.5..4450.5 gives 4.72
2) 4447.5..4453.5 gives 5.06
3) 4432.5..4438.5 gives 4.78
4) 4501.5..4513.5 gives 3.82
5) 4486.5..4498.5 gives 4.86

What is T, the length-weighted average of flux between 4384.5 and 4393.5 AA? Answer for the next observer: 4.8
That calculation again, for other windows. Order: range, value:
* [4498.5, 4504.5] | 4.52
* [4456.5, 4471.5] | 4.88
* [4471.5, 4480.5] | 3.43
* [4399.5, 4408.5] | 4.76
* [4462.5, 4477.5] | 4.11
